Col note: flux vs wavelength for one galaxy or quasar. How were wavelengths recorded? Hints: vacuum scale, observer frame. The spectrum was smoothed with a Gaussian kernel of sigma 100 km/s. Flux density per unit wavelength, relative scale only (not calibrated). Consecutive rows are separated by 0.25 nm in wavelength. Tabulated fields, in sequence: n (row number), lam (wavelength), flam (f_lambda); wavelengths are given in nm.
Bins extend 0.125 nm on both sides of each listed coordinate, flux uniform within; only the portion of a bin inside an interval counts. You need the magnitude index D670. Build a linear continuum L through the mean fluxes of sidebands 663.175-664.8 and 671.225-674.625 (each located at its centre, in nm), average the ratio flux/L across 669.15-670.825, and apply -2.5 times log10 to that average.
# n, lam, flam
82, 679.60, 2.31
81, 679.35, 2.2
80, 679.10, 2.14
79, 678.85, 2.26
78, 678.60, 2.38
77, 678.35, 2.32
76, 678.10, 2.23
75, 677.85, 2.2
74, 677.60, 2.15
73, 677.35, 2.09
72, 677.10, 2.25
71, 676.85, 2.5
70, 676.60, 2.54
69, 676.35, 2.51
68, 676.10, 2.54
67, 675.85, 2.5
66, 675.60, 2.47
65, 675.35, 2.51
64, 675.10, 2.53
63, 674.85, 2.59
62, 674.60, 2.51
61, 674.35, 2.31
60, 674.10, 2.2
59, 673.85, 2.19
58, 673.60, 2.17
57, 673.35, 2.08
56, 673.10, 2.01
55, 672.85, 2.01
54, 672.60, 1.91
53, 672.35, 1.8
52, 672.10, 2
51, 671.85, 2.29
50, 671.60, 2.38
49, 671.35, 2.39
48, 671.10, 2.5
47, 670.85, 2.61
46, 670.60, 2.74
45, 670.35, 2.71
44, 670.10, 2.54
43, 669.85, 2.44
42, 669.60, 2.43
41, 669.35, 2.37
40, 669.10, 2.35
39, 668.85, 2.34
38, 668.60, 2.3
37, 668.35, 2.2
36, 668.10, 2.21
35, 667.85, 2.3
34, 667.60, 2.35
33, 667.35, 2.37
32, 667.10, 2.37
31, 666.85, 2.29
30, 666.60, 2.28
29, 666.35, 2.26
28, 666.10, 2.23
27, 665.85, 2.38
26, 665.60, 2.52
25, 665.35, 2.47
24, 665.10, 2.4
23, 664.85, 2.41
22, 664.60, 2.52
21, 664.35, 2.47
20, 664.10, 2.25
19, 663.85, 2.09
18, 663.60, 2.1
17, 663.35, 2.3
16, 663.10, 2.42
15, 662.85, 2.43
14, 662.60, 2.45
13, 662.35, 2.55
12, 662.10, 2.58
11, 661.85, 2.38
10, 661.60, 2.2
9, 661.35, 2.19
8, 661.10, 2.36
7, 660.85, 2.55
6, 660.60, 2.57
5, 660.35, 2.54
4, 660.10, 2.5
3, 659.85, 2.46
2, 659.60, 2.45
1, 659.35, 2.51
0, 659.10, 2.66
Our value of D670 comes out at -0.15 mag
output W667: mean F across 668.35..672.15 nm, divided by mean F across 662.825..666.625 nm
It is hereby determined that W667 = 1.03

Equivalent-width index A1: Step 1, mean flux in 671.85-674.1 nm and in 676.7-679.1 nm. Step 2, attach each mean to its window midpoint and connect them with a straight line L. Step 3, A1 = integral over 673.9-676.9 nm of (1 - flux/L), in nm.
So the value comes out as -0.440 nm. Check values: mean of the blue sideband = 2.05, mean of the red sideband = 2.26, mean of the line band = 2.47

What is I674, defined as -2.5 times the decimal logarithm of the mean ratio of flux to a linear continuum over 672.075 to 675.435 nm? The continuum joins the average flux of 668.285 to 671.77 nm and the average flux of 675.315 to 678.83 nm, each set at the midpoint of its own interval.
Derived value 0.09 mag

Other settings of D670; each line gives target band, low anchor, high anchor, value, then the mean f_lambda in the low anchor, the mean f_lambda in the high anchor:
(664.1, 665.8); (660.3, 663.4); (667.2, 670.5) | -0.02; 2.42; 2.38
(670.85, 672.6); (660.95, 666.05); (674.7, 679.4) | 0.07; 2.37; 2.37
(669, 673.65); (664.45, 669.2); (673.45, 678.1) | 0.03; 2.35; 2.37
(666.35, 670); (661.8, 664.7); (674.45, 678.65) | 0.03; 2.38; 2.4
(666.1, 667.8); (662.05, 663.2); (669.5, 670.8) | 0.10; 2.48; 2.58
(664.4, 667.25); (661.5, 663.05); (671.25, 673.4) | -0.03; 2.43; 2.09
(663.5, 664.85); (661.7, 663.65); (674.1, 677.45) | 0.05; 2.41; 2.44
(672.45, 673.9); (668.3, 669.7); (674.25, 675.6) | 0.19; 2.34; 2.49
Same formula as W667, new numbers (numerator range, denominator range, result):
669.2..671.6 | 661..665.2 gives 1.07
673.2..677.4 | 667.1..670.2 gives 1.02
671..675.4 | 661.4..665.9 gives 0.94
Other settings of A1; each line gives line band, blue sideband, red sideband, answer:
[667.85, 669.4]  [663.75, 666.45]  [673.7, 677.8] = 0.055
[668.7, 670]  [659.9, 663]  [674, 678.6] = 0.014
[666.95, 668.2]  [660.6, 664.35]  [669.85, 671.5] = 0.084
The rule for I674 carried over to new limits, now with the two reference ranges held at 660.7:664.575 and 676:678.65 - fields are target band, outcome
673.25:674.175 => 0.09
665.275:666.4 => -0.01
